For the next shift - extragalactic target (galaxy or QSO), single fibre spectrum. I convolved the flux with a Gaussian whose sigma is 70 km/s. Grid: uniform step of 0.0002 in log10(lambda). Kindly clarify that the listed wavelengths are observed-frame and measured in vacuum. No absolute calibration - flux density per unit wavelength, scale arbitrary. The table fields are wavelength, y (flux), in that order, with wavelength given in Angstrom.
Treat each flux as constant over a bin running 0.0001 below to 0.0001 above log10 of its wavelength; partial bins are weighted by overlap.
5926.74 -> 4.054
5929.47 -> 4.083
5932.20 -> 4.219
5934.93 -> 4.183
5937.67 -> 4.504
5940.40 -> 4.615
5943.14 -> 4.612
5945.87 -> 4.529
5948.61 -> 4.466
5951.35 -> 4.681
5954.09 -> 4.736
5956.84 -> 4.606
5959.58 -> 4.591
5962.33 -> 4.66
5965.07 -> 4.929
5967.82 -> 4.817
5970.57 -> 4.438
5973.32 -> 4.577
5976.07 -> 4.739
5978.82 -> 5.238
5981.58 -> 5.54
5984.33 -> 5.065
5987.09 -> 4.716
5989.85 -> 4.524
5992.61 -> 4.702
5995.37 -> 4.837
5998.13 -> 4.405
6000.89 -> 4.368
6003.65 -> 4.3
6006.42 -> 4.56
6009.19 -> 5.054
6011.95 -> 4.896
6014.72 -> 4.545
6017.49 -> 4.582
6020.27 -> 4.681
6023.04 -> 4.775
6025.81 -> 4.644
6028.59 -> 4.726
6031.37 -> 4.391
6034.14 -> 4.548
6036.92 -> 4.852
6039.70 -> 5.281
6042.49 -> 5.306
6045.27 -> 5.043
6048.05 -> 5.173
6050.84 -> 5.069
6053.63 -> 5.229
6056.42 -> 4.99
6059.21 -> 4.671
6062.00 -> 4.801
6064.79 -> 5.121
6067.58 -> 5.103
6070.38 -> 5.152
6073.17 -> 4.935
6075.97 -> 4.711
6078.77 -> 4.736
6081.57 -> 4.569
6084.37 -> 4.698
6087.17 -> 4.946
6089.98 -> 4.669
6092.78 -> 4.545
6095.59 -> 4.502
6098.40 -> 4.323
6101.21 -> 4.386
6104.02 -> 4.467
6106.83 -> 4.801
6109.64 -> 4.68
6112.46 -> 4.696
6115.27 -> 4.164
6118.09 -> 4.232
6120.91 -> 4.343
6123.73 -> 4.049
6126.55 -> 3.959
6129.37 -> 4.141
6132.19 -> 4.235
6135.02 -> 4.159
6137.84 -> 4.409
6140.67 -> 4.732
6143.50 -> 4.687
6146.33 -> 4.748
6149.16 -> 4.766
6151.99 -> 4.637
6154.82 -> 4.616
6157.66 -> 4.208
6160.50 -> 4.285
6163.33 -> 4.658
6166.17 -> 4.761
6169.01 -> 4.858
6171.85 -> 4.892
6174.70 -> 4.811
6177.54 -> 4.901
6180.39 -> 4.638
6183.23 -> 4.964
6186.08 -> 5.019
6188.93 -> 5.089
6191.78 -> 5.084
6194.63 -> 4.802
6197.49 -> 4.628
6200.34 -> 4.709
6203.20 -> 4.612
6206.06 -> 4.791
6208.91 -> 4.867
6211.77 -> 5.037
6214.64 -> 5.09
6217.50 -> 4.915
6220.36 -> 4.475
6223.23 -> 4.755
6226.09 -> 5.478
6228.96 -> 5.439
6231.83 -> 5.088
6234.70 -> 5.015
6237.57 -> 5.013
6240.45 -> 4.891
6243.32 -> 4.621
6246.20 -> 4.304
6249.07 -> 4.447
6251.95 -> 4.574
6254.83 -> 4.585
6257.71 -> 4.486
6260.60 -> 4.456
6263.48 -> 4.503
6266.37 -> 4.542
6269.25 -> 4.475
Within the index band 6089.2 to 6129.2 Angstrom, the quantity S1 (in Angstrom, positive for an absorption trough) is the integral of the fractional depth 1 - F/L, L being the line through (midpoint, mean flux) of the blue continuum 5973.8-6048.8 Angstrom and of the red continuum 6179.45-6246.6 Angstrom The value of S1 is 3.6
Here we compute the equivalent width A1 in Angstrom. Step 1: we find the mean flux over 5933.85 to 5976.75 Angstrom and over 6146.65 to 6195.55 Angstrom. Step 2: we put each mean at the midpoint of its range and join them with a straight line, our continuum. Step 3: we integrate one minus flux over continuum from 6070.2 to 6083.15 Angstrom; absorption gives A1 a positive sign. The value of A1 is -0.3 Angstrom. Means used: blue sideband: 4.61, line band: 4.79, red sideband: 4.76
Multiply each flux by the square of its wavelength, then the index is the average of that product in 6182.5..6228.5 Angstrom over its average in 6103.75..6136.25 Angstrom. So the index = 1.17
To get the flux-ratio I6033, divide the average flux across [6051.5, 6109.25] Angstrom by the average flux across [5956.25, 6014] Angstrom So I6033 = 1.0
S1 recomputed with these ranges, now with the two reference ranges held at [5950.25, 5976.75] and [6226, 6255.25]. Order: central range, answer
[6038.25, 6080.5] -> -2.5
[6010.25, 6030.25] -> 0.1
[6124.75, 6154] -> 2.0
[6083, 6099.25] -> 0.4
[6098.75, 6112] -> 0.5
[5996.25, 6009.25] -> 0.6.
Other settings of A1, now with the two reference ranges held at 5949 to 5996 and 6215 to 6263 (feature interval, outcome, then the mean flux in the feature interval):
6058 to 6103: 0.4 Angstrom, 4.74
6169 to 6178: -0.1 Angstrom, 4.86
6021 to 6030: 0.1 Angstrom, 4.71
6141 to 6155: 0.2 Angstrom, 4.7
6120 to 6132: 1.7 Angstrom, 4.13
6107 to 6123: 1.2 Angstrom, 4.44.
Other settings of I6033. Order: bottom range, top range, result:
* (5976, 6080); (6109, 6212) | 0.95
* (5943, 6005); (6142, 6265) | 1.01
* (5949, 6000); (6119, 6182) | 0.95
